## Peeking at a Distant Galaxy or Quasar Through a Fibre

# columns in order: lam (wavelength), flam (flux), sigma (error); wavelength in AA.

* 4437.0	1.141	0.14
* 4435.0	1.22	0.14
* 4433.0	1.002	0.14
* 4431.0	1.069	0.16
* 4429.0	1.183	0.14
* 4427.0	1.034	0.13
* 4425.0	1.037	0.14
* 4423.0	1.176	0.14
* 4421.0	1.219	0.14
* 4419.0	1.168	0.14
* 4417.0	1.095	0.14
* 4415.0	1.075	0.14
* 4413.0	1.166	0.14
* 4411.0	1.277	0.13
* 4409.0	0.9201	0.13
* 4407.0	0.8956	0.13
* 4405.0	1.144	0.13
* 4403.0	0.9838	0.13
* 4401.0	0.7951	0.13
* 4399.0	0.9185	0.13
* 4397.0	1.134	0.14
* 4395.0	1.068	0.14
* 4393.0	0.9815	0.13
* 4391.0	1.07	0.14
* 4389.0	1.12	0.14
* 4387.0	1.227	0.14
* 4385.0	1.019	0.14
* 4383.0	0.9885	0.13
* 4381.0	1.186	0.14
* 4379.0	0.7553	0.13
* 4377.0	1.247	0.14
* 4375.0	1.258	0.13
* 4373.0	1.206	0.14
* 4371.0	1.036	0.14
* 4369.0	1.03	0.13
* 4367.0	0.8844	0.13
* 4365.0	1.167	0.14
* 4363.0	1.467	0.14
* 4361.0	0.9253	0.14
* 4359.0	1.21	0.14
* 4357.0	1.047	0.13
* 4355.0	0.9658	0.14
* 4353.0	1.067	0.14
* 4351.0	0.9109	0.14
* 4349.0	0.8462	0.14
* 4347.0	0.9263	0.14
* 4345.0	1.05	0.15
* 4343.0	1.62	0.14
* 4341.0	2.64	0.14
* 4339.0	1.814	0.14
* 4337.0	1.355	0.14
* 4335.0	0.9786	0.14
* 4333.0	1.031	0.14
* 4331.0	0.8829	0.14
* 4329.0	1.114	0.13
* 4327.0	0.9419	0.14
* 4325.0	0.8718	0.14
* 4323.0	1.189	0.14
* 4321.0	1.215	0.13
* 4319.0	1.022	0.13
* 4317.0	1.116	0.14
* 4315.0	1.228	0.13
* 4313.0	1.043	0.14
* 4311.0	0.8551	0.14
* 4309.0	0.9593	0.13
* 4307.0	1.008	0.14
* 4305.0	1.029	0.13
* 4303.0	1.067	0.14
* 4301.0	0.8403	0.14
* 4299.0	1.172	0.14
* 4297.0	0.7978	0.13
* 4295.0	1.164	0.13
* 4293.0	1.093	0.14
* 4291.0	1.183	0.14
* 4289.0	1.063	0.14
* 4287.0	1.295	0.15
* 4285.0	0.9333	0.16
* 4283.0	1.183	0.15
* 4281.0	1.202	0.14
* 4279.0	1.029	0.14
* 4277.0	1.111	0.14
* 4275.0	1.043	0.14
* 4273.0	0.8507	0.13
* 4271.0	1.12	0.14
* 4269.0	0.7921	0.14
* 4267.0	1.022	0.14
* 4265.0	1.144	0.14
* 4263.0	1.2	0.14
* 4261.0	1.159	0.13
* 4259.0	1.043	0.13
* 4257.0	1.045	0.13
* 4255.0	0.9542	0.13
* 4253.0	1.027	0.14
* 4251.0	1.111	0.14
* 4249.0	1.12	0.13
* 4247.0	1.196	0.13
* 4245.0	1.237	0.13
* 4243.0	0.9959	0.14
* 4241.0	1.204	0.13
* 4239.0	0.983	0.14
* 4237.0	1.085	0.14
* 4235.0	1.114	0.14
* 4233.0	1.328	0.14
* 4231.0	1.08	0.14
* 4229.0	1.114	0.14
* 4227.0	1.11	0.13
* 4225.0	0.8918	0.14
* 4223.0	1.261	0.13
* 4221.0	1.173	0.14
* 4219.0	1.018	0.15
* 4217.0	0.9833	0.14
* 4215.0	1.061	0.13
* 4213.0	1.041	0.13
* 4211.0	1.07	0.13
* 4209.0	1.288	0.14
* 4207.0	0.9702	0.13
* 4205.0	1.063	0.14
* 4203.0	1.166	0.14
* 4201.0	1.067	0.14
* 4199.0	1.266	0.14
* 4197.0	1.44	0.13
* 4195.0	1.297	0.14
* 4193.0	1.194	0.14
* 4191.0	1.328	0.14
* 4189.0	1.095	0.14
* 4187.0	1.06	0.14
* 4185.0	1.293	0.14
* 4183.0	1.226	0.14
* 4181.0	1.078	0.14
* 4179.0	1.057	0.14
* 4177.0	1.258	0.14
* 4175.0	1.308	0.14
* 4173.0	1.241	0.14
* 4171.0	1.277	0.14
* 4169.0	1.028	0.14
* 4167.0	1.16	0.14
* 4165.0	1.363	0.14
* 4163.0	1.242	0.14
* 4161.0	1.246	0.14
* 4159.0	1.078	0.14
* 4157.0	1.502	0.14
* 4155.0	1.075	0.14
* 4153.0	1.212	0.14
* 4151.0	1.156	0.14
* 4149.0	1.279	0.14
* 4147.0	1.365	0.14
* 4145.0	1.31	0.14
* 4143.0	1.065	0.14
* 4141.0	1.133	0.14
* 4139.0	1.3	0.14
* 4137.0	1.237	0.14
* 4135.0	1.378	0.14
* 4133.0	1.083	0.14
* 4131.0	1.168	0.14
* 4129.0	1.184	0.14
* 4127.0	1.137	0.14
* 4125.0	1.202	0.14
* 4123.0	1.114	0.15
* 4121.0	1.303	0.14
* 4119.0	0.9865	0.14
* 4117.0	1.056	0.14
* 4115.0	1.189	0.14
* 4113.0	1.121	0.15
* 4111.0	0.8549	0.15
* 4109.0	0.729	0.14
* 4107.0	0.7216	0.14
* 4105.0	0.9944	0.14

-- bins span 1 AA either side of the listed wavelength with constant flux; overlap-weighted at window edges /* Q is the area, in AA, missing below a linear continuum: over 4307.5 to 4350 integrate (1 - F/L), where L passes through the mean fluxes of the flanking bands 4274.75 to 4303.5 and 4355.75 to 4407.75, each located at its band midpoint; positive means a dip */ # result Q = -3.9 AA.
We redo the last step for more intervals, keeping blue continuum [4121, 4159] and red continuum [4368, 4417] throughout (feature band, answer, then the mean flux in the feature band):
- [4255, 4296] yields 1.91 AA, 1.08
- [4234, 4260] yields 1.47 AA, 1.09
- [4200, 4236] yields 2.10 AA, 1.1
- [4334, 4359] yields -3.99 AA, 1.27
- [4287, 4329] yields 2.40 AA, 1.05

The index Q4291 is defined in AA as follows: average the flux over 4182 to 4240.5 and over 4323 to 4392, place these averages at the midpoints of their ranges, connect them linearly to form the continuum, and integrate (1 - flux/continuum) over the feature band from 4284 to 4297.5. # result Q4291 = 0.7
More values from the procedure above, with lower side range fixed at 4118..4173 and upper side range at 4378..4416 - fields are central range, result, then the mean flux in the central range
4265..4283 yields 1.3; 1.04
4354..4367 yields -0.6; 1.11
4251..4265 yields 0.6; 1.08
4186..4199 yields -0.7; 1.24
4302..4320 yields 1.0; 1.04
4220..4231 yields 0.4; 1.11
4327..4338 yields 0.2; 1.06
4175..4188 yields 0.1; 1.17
